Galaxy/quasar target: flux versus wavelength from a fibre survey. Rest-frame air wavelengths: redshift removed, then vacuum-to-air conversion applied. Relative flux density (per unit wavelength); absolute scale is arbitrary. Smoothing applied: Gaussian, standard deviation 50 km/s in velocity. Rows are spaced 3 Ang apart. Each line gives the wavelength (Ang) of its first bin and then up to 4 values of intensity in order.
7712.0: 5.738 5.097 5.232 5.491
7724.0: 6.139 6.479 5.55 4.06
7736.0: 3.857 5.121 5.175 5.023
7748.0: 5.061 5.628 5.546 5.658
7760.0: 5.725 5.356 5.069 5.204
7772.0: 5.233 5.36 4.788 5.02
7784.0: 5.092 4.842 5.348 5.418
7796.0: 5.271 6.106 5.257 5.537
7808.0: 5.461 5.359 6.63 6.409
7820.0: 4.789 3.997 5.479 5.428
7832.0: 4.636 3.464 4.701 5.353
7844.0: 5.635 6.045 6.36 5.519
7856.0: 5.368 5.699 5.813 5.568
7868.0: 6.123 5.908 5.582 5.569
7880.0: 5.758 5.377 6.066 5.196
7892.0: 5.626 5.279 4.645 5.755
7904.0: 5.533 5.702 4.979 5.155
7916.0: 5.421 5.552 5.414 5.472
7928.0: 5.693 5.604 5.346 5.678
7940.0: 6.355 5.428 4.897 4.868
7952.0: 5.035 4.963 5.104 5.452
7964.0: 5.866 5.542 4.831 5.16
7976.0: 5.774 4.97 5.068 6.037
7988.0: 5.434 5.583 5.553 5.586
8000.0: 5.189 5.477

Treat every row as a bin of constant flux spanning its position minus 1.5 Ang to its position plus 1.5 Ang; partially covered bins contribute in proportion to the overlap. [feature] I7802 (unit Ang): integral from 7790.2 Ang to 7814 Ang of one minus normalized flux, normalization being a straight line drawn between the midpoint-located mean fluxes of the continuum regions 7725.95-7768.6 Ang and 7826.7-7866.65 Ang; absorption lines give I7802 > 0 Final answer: -1.1 Ang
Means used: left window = 5.22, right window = 5.36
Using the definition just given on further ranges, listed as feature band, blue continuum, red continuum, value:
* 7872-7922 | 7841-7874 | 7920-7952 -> 1.43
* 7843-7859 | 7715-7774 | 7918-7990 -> -1.31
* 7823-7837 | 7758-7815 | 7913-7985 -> 1.82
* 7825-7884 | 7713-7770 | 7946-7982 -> -2.45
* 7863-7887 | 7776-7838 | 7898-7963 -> -1.96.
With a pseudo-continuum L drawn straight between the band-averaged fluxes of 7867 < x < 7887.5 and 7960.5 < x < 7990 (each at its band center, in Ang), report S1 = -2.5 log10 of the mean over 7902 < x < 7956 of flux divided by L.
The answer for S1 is 0.03 mag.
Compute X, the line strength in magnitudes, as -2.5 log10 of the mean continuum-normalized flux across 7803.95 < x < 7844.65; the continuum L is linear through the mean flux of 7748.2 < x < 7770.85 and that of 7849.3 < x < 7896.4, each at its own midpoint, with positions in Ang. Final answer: 0.07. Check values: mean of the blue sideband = 5.43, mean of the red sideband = 5.66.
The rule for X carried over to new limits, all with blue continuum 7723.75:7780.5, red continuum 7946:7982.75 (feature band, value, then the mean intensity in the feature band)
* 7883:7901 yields -0.04 mag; 5.4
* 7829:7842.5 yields 0.13 mag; 4.64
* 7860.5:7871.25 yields -0.12 mag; 5.85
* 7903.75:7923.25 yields -0.03 mag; 5.38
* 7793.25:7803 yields -0.06 mag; 5.54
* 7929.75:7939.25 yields -0.08 mag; 5.61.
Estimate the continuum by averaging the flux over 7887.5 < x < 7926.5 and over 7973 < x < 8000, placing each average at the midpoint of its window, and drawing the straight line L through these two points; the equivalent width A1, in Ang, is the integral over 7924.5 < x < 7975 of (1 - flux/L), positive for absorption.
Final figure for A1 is 0.4 Ang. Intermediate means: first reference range 5.36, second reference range 5.46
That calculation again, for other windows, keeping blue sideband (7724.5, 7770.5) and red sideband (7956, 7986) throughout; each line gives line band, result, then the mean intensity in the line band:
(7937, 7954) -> 0.04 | 5.34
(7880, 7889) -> -0.54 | 5.64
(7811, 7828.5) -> -0.53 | 5.45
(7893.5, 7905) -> 0.07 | 5.29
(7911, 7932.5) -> -0.49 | 5.46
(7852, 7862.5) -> -0.55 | 5.58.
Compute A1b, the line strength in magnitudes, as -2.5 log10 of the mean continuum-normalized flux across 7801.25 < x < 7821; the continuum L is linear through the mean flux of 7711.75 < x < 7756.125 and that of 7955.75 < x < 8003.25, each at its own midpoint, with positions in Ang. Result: -0.070 mag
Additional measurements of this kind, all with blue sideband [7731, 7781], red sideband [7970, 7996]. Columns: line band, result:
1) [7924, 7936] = -0.038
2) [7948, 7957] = 0.085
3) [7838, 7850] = -0.081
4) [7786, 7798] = -0.022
